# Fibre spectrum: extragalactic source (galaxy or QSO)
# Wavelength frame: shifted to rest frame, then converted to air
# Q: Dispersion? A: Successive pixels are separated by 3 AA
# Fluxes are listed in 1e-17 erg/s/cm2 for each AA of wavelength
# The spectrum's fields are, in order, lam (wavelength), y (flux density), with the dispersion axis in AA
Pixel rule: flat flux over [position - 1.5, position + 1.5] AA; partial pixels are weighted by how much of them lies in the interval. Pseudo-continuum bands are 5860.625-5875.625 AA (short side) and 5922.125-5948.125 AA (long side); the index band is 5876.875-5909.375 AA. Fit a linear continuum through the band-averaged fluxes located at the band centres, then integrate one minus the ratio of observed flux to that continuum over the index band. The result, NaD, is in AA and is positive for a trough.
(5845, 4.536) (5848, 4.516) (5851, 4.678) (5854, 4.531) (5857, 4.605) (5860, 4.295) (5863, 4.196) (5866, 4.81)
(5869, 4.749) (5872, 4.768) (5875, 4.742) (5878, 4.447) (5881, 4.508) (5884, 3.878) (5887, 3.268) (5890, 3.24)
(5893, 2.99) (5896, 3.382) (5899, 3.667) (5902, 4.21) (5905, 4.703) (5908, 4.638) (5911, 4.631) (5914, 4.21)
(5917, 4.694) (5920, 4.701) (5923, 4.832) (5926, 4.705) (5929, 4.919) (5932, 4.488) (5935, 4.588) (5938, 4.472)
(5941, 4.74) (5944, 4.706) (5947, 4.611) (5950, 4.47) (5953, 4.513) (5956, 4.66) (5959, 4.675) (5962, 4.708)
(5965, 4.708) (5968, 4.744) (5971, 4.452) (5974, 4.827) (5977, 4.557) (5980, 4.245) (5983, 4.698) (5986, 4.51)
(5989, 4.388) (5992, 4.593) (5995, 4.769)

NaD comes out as 5.2 AA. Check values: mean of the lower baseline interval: 4.63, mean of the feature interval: 3.89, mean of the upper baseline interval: 4.67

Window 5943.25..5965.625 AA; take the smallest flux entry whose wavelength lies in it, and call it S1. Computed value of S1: 4.47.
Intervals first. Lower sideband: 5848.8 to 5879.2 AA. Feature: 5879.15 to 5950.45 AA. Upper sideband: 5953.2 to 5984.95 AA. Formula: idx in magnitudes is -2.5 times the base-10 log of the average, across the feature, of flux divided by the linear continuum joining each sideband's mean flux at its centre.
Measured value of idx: 0.07 mag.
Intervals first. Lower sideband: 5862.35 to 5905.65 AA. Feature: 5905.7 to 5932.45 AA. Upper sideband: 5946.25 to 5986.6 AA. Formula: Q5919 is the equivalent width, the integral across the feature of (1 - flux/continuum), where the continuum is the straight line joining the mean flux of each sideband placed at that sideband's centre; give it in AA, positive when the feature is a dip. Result -2.2 AA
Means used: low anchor 4.09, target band 4.65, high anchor 4.6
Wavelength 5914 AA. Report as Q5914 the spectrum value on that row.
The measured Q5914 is 4.21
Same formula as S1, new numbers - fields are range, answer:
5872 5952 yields 2.99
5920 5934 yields 4.488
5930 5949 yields 4.472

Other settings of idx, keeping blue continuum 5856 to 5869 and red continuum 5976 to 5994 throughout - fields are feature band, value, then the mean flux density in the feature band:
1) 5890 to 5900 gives 0.33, 3.31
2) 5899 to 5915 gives 0.02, 4.41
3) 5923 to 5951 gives -0.03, 4.65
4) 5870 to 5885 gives 0.00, 4.5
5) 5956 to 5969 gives -0.05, 4.7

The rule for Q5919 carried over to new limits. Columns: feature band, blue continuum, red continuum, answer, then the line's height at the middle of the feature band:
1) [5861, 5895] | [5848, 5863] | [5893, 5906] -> 0.33 AA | 4.16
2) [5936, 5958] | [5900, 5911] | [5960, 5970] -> 0.20 AA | 4.64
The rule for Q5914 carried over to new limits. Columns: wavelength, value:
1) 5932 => 4.488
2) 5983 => 4.698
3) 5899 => 3.667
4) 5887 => 3.268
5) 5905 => 4.703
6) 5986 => 4.51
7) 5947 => 4.611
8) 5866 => 4.81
